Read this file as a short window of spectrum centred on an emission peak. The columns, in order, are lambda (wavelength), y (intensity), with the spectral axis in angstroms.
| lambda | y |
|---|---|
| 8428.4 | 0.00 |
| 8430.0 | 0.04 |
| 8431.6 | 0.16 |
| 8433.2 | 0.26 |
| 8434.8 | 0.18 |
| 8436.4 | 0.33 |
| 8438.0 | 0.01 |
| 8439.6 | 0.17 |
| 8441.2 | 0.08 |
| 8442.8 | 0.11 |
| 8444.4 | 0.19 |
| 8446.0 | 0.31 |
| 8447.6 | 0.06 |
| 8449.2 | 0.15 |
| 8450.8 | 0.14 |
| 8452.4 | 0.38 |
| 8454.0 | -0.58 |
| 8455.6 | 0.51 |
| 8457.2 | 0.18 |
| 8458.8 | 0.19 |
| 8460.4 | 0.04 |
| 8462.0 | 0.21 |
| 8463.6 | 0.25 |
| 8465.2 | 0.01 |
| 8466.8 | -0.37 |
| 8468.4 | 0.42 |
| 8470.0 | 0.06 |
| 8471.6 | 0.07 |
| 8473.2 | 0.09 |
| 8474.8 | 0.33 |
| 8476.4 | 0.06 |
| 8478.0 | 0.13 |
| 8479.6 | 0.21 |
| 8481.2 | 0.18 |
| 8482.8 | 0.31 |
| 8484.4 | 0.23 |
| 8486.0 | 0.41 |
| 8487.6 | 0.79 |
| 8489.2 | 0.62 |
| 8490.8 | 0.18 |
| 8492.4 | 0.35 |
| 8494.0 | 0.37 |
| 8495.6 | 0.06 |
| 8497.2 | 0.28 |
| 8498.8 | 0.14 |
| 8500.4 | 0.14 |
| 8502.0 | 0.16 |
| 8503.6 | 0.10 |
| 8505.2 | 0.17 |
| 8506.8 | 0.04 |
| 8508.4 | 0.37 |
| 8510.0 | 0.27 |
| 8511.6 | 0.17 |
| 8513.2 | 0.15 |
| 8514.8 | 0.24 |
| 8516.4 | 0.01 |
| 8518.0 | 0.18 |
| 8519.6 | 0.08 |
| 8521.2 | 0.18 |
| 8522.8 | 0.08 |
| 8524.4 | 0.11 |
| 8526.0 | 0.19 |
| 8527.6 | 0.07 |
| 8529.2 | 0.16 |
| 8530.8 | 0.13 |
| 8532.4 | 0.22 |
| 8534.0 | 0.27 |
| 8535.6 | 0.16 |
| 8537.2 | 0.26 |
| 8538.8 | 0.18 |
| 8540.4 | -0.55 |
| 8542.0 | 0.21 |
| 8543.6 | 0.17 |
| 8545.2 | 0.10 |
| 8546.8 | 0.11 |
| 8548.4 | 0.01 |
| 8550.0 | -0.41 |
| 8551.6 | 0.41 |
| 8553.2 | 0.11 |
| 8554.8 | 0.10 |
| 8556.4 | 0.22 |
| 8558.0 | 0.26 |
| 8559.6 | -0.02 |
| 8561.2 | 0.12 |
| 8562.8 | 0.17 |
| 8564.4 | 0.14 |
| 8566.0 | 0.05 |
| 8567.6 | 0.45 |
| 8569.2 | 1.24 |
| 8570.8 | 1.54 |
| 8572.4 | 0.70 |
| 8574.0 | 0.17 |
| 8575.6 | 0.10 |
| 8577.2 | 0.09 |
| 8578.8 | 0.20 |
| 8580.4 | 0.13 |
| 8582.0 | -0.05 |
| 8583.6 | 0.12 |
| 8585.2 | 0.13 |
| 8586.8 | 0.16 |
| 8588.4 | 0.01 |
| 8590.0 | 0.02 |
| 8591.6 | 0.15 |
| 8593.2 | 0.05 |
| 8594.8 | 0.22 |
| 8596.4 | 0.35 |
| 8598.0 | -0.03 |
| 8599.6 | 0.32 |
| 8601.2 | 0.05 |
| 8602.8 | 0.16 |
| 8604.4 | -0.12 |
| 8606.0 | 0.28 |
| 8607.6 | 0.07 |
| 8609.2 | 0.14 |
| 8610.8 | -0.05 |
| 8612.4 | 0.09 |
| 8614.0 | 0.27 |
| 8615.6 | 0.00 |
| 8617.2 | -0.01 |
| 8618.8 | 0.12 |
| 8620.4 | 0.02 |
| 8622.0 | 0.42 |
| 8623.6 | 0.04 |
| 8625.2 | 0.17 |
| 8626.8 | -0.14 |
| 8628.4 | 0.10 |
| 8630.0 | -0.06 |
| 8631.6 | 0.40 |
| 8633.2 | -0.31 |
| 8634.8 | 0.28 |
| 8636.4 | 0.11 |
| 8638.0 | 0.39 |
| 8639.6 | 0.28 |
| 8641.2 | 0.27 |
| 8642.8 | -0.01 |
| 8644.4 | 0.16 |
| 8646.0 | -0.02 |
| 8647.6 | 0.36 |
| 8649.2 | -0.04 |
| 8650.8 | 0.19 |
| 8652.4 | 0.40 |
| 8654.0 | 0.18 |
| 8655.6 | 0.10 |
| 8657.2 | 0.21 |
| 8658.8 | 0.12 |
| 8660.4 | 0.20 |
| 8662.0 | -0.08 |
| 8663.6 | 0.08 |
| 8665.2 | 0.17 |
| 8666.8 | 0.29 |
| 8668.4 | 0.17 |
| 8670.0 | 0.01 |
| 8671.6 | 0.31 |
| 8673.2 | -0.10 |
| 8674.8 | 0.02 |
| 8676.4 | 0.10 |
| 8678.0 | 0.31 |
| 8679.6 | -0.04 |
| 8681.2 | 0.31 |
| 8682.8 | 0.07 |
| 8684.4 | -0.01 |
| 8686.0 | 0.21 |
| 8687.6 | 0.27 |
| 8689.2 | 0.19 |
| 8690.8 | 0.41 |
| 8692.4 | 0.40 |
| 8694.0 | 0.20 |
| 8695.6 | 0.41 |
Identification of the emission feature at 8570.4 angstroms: [O III] 5007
